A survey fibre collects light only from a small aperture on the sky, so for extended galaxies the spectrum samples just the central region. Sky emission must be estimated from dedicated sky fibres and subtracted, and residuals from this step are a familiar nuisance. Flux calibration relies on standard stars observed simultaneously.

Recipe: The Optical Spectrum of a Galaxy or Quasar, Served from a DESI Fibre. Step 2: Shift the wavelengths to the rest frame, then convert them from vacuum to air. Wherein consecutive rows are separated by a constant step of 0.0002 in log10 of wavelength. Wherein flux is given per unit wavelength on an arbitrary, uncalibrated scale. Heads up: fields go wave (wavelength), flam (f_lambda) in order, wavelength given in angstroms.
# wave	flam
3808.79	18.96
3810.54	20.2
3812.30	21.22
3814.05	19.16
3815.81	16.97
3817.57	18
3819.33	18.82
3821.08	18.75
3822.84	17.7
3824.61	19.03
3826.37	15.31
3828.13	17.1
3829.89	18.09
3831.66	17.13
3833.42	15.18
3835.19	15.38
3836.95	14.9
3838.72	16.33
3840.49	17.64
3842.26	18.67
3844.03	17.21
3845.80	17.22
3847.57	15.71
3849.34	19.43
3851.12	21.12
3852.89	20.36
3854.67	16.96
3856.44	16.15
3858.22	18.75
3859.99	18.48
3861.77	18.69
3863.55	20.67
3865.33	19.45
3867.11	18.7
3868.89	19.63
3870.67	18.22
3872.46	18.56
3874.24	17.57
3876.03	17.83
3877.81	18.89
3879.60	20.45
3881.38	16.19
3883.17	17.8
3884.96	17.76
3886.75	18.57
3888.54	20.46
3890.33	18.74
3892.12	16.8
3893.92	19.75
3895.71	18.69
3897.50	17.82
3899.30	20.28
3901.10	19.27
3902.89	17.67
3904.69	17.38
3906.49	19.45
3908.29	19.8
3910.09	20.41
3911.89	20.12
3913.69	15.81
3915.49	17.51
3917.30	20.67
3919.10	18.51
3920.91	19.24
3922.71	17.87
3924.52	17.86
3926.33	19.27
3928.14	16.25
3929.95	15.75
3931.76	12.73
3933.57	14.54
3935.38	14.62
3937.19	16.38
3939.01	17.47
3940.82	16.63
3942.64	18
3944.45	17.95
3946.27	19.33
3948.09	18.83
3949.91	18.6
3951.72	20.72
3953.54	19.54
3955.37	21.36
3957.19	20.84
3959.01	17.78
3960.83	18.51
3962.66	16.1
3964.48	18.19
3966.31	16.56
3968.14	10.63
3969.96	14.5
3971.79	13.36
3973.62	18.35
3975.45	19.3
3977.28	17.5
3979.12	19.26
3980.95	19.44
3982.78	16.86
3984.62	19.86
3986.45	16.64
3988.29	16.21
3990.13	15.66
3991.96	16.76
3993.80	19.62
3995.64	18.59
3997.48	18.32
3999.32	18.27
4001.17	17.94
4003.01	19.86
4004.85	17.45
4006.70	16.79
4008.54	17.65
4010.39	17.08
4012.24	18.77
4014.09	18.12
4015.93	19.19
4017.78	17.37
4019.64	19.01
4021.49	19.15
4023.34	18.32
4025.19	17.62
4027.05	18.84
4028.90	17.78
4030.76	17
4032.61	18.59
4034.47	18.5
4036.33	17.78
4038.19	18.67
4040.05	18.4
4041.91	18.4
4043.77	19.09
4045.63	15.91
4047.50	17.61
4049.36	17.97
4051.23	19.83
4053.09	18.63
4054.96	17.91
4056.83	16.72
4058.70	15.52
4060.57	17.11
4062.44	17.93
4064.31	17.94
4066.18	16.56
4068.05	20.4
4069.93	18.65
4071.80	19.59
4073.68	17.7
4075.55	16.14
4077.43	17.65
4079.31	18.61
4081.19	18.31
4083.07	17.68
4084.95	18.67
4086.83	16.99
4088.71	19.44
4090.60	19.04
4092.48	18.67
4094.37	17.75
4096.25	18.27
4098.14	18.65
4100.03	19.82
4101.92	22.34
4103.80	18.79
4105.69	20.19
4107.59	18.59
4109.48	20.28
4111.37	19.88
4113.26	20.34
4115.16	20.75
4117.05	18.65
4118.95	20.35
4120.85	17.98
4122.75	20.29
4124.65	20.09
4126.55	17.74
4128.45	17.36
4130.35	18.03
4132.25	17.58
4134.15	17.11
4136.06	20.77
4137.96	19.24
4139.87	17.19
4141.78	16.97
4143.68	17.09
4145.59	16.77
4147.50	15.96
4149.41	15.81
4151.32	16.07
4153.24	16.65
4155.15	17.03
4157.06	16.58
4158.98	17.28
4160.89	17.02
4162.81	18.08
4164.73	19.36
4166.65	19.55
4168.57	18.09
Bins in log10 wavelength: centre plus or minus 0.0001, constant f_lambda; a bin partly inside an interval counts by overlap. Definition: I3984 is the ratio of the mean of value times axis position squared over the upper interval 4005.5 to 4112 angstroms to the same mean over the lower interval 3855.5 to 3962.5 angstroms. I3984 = 1.1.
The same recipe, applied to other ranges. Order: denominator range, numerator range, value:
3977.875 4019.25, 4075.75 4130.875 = 1.11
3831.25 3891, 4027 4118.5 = 1.14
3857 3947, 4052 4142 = 1.13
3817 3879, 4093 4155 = 1.18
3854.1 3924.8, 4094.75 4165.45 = 1.11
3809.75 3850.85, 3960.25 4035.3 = 1.09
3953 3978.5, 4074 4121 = 1.17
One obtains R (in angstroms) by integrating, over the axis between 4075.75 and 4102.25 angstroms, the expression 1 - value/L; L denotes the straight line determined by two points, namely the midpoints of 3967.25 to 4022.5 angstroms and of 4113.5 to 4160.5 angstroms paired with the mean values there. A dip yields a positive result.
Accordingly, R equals -1.11 angstroms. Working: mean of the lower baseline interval 17.6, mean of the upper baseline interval 17.9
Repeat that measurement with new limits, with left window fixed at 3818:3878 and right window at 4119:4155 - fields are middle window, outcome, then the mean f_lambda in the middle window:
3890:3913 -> -1.3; 18.9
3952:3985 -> 0.3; 17.7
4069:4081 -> -0.2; 18.1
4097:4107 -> -1.2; 19.9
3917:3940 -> 1.2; 16.9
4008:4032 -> -0.5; 18.2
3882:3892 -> -0.3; 18.5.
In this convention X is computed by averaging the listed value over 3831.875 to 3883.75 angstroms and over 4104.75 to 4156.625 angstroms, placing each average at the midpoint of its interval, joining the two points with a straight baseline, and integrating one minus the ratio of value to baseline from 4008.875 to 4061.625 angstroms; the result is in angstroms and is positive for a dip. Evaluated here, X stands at 0.5 angstroms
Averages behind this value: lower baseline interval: 18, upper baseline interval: 18.3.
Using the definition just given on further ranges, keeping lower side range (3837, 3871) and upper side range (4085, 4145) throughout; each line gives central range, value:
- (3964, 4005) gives 2.8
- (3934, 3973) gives 2.4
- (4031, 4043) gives 0.3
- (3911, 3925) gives 0.0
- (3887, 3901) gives -0.4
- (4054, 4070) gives 1.0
